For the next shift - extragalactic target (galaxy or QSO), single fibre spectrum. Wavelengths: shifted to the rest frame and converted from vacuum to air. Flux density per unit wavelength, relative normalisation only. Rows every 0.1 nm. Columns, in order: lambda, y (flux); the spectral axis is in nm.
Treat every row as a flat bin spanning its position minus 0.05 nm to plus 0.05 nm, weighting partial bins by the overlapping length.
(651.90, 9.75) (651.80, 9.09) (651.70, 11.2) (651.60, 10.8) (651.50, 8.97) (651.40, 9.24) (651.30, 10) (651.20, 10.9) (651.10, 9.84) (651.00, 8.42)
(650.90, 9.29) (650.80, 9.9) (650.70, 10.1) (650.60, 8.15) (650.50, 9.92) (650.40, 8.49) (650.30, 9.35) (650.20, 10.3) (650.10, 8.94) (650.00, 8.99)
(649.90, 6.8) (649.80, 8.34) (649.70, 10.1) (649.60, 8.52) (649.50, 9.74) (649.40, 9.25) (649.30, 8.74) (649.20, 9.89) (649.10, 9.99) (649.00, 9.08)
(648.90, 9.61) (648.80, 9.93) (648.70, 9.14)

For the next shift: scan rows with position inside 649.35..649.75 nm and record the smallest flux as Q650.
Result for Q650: 8.52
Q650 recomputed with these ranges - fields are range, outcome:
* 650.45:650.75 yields 8.15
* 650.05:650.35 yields 8.94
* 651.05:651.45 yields 9.24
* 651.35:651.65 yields 8.97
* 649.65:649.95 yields 6.8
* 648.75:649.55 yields 8.74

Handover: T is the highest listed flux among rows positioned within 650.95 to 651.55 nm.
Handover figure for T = 10.9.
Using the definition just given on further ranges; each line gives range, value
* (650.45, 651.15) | 10.1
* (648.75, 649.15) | 9.99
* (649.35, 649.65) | 9.74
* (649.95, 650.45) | 10.3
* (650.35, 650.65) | 9.92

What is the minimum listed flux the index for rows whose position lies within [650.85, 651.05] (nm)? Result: 8.42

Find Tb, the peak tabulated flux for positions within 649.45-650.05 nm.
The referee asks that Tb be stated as 10.1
